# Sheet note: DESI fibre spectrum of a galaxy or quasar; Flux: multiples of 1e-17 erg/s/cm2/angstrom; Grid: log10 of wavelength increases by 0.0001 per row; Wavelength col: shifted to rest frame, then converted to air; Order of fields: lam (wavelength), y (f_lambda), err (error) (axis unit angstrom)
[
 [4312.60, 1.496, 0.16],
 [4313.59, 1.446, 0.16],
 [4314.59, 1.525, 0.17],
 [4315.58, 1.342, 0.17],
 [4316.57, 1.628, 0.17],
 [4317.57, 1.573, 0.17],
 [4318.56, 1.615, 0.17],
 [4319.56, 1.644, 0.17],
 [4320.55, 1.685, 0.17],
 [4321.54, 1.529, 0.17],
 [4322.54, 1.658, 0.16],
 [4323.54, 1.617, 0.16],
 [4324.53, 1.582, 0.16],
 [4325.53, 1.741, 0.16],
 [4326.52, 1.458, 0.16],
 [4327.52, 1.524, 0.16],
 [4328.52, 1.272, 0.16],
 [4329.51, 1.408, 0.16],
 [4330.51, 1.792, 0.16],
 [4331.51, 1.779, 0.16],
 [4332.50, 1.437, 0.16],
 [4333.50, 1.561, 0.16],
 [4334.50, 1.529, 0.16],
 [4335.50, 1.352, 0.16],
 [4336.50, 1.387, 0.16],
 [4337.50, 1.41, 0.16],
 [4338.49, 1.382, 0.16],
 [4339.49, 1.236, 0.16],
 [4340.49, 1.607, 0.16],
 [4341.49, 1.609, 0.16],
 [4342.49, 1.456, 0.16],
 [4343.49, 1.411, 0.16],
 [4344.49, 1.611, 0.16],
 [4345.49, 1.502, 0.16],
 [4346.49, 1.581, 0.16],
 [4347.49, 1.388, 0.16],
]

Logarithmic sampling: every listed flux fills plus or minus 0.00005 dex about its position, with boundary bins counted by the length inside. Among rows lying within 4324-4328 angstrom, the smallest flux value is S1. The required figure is 1.458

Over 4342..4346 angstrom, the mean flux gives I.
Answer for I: 1.5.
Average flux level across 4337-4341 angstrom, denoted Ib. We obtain 1.41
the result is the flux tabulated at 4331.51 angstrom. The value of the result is 1.779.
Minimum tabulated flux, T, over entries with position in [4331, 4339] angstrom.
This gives 1.352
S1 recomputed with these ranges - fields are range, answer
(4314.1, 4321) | 1.342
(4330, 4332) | 1.779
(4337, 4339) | 1.382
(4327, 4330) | 1.272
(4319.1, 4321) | 1.644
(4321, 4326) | 1.529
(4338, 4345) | 1.236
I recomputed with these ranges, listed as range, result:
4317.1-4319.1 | 1.59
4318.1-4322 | 1.62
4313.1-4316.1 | 1.44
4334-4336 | 1.44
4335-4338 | 1.39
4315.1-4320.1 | 1.56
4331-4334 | 1.59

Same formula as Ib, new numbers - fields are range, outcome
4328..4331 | 1.49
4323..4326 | 1.64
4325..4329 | 1.5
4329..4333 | 1.61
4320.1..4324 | 1.62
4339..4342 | 1.48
